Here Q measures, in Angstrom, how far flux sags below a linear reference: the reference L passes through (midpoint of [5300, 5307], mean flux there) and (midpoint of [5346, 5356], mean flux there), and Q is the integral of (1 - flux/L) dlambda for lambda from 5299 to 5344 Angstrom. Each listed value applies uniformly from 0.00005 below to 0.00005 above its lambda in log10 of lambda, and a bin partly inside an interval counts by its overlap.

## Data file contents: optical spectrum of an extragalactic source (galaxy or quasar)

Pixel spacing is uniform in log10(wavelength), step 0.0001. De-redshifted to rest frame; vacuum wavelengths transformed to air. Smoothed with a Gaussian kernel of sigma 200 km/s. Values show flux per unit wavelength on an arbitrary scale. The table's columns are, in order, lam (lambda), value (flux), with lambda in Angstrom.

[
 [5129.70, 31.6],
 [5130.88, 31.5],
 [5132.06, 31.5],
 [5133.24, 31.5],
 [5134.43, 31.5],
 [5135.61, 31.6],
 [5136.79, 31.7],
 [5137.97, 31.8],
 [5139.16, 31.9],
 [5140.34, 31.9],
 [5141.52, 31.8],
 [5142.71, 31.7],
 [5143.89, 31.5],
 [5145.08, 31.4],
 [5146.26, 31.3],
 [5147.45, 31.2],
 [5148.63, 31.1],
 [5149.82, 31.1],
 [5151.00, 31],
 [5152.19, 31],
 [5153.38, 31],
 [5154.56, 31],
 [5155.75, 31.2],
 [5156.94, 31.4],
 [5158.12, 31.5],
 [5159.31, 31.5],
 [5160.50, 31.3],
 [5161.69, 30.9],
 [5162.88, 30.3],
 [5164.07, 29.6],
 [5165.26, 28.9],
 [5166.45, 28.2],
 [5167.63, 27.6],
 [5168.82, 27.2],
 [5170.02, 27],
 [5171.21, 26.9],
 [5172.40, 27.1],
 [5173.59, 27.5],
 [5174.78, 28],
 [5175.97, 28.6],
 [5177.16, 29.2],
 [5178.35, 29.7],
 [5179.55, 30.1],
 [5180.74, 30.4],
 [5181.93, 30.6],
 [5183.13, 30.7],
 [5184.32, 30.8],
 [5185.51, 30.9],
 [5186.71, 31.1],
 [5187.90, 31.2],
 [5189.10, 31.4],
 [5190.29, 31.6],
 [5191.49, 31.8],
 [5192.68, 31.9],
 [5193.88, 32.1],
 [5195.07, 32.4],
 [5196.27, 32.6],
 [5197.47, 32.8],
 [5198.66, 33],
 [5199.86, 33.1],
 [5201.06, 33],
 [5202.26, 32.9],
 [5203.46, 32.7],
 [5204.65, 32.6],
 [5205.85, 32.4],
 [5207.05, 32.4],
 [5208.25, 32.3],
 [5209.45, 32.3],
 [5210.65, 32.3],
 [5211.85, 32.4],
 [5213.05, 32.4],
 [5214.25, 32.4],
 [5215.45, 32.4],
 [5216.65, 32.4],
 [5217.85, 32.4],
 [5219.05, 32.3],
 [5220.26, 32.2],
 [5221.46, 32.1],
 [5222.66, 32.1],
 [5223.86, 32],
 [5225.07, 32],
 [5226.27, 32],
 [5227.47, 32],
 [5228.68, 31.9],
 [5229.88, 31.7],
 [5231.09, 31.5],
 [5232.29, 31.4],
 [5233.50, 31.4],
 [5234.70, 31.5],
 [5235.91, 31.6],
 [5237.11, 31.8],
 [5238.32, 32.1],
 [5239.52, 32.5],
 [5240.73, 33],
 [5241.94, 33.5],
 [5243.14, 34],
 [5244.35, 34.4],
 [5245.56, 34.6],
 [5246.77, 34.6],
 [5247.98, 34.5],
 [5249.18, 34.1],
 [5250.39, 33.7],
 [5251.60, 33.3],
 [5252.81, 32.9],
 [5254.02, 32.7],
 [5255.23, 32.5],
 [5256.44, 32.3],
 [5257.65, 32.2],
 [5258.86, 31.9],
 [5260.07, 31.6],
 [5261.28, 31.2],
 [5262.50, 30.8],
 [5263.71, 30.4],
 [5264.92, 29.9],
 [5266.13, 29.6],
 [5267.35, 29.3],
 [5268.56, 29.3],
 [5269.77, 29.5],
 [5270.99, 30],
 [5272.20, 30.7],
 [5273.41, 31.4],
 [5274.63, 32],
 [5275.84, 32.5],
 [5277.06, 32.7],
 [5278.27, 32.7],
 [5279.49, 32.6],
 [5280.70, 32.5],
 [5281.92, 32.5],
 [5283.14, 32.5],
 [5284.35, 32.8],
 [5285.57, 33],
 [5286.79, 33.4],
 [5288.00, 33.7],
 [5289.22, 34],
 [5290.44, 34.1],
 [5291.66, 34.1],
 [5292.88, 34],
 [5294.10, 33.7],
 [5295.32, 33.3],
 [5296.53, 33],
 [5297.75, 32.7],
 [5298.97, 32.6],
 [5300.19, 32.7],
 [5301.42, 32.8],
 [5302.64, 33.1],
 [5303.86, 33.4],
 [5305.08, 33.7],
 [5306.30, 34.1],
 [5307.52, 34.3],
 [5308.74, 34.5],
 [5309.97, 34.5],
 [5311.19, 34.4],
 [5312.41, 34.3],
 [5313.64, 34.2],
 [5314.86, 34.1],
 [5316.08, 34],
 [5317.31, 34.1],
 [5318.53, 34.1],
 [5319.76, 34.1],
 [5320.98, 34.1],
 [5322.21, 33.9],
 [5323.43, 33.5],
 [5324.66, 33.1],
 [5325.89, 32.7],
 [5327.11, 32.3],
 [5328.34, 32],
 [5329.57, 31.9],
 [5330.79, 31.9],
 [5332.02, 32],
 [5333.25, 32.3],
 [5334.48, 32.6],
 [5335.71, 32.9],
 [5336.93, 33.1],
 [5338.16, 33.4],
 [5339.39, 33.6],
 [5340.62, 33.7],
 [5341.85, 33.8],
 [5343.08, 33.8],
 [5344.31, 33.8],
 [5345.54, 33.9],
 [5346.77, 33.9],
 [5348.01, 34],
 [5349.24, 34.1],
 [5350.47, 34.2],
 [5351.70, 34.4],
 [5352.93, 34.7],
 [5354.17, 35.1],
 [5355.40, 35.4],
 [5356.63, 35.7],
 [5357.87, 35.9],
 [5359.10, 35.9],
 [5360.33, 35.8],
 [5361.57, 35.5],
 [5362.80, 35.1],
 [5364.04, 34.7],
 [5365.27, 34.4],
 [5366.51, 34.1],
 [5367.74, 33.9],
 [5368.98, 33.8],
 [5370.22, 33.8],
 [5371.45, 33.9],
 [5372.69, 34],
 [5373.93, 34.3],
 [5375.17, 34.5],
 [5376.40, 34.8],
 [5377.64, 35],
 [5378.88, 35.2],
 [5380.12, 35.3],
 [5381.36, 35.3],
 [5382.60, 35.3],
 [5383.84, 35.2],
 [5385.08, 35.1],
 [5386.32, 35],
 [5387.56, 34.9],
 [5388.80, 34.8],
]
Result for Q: 0.5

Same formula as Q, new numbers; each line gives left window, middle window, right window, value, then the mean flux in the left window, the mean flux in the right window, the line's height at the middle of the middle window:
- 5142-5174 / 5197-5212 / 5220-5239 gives -0.7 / 30.1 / 31.8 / 31.2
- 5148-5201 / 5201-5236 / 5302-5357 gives -0.9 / 30.4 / 33.7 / 31.4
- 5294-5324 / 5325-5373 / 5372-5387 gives 0.7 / 33.7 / 34.9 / 34.4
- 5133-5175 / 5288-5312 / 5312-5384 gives -0.4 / 30.4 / 34.1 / 33.2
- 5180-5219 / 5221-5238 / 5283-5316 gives 0.4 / 32.1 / 33.6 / 32.5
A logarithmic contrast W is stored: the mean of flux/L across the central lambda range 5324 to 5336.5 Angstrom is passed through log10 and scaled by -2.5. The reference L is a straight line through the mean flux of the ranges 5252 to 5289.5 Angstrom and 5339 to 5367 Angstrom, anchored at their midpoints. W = 0.047 mag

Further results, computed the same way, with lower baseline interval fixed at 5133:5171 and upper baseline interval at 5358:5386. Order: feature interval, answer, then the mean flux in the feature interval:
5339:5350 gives 0.01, 33.8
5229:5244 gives 0.00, 32.2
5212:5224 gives -0.01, 32.3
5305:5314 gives -0.02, 34.3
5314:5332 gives 0.02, 33.2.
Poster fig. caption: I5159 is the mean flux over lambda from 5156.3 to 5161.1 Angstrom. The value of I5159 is 31.4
